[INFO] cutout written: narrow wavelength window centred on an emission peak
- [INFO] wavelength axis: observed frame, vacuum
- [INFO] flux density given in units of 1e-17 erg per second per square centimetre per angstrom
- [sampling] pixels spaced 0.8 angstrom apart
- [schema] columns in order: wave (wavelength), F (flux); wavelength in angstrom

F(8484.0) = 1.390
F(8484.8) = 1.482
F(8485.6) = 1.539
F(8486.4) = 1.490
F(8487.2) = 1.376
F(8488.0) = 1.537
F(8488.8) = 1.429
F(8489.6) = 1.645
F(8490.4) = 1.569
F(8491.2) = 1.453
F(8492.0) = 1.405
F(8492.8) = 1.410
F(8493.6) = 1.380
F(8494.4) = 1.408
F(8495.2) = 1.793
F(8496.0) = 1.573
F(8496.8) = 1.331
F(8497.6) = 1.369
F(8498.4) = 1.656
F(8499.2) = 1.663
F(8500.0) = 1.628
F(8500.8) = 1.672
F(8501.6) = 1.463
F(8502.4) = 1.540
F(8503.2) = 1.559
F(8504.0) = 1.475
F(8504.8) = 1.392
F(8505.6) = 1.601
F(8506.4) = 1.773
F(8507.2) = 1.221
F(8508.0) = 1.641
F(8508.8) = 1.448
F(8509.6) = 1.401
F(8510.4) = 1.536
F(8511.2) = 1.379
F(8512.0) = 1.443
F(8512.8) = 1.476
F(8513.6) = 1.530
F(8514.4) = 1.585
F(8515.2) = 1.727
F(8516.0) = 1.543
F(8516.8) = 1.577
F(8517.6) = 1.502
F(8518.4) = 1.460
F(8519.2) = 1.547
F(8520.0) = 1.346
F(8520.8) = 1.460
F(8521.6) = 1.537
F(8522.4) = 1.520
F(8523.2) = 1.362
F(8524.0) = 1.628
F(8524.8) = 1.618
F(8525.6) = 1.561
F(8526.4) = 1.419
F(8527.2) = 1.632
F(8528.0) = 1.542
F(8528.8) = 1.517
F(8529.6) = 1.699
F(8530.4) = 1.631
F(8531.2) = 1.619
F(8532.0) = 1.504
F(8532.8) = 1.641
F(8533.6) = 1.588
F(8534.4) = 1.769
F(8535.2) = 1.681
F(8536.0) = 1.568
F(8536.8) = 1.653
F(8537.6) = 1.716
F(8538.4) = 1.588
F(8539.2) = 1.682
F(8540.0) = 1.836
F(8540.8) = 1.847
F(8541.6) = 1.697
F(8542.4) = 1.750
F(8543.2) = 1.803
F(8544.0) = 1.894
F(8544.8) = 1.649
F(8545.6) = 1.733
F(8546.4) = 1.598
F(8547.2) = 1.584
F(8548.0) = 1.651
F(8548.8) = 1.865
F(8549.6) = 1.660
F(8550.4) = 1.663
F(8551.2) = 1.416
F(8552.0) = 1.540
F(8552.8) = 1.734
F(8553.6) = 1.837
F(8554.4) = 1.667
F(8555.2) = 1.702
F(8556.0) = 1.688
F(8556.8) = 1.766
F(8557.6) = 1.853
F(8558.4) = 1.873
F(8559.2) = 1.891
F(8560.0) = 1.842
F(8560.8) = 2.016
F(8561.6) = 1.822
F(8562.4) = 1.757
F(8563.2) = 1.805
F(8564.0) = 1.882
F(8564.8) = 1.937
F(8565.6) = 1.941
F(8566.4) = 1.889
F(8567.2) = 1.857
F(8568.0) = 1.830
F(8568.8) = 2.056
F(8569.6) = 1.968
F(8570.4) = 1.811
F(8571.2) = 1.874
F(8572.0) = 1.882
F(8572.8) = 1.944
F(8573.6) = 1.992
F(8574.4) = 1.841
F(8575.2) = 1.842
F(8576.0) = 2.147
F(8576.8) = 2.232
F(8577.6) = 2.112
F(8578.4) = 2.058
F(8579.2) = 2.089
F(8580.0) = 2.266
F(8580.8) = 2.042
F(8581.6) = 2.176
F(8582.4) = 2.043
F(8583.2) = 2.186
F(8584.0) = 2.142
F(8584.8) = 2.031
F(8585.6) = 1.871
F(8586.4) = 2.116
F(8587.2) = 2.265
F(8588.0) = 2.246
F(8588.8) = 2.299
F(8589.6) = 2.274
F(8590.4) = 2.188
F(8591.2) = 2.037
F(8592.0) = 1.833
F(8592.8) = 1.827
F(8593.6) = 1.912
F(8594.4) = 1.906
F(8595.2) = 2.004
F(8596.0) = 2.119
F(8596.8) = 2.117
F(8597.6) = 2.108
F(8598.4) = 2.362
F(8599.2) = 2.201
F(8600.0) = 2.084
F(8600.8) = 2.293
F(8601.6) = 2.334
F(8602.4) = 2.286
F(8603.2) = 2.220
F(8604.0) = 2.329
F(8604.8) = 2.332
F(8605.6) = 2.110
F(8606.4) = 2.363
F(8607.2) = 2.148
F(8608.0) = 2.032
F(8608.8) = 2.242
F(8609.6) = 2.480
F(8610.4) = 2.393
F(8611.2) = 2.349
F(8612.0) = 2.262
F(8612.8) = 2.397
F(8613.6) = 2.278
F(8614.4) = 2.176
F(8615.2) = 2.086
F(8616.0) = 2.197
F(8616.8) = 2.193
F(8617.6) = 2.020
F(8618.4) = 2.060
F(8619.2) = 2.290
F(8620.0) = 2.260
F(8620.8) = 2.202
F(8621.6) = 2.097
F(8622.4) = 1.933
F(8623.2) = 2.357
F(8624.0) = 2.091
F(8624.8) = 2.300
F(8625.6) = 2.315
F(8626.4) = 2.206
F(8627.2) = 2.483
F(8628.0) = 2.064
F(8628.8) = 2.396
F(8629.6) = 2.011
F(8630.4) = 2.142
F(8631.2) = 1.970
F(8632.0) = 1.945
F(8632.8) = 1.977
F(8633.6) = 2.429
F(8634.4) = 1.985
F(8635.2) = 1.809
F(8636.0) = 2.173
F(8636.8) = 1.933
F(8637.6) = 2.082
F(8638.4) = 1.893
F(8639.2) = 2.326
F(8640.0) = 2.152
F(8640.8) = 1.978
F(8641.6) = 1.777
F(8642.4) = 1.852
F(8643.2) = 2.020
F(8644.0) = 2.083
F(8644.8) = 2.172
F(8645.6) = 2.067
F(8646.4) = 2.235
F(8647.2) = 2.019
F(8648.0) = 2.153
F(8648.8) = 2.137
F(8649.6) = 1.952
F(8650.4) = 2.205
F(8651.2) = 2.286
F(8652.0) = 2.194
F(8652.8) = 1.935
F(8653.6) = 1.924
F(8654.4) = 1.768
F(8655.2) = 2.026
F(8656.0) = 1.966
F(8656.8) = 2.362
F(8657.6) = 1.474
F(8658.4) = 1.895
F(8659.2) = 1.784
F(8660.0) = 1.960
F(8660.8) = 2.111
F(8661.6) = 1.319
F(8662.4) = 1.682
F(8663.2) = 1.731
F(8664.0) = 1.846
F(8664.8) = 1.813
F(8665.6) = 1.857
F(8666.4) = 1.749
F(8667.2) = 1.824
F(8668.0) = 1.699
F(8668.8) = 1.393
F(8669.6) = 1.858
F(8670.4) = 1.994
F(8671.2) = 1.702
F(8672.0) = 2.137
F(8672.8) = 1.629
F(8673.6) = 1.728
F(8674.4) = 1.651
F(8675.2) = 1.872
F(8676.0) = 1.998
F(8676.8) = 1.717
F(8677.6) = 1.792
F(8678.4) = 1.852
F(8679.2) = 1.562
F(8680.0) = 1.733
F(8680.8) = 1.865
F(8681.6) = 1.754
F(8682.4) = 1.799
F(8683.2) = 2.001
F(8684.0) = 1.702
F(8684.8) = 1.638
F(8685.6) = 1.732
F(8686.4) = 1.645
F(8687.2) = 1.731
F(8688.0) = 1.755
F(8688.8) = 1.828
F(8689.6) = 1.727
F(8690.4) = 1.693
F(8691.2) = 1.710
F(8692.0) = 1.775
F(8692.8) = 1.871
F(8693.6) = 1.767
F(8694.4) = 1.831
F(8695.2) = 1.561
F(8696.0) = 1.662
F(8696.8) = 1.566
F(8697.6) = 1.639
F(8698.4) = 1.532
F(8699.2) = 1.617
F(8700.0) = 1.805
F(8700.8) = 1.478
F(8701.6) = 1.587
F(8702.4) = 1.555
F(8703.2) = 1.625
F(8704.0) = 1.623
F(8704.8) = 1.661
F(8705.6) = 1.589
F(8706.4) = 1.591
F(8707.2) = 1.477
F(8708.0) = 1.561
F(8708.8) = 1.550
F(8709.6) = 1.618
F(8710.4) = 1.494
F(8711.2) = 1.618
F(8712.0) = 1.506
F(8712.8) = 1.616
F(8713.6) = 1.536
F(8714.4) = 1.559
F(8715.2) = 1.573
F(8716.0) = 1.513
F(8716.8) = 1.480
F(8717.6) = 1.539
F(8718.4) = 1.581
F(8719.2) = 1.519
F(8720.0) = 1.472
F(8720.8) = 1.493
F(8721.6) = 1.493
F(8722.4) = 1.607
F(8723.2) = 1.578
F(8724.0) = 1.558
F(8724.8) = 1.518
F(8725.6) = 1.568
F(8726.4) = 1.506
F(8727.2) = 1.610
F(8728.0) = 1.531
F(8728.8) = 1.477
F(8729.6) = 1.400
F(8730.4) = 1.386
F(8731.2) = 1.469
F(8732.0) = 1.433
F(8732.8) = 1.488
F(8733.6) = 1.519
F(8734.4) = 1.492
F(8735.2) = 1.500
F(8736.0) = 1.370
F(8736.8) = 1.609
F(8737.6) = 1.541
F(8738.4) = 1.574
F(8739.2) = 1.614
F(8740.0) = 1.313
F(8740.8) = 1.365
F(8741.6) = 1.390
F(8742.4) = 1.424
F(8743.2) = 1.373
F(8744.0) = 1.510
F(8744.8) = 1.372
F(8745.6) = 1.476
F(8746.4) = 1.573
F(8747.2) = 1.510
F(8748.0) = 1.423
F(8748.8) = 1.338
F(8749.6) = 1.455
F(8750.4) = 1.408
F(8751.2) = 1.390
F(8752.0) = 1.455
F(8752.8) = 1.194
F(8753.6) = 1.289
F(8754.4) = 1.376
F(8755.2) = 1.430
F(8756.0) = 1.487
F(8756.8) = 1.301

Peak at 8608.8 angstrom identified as Mg II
